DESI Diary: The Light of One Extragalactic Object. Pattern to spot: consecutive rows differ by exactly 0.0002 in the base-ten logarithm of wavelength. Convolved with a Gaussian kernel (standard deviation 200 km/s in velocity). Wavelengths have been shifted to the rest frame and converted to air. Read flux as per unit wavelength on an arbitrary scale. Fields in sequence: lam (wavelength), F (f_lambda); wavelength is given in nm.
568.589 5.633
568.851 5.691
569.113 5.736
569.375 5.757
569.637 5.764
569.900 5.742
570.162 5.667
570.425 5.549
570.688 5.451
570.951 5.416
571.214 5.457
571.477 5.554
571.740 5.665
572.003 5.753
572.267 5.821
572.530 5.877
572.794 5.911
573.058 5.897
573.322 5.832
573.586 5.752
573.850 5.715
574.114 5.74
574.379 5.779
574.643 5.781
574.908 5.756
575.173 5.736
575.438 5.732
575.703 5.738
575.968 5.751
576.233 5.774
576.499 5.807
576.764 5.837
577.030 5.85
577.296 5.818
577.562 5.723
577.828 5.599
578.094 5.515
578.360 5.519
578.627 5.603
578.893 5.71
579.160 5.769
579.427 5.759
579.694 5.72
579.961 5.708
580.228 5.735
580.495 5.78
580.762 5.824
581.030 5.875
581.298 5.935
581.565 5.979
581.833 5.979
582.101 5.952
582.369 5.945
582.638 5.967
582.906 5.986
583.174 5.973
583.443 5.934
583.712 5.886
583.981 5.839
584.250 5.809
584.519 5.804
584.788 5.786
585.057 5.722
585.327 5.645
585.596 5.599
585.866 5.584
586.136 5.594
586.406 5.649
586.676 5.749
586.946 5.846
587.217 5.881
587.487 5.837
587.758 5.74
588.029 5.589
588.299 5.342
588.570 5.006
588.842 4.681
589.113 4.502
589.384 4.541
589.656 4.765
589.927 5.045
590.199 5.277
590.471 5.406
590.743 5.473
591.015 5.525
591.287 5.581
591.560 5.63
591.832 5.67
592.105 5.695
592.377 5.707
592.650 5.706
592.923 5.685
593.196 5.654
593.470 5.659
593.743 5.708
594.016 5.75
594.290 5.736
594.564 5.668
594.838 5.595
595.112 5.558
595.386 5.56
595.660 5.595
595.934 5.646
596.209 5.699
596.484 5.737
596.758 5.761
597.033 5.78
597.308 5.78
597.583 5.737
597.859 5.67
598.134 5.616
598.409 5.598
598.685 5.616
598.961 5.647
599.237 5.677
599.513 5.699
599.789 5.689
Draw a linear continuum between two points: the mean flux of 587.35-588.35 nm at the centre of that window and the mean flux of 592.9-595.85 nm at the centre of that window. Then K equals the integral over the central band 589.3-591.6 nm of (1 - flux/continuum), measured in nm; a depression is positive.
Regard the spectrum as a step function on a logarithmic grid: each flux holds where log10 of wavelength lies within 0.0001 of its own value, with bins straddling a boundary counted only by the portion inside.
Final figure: 0.16 nm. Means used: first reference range 5.66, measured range 5.25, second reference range 5.65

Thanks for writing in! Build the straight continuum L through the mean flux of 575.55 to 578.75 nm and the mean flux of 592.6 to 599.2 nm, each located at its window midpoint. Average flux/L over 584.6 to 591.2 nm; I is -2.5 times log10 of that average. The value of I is 0.054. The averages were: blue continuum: 5.71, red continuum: 5.67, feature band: 5.41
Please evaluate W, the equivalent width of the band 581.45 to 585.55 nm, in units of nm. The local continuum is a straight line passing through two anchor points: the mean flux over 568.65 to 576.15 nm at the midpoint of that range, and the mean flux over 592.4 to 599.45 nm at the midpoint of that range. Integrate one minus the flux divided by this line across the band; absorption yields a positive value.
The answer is -0.13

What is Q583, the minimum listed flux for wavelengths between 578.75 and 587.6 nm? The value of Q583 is 5.584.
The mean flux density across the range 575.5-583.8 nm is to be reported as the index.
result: 5.8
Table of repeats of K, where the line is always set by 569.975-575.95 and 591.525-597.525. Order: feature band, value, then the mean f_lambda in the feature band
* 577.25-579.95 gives 0.02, 5.67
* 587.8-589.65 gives 0.23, 4.97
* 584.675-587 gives 0.01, 5.68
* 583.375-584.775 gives -0.04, 5.84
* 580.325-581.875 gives -0.05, 5.89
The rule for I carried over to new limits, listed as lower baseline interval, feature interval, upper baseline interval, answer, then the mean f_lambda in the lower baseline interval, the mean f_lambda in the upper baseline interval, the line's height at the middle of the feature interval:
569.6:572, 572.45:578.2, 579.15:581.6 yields -0.02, 5.59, 5.8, 5.69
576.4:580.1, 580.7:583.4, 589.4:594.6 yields -0.05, 5.71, 5.52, 5.66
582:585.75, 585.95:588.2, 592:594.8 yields 0.01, 5.84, 5.69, 5.79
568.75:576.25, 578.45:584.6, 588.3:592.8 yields -0.07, 5.72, 5.27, 5.49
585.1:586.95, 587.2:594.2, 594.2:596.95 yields 0.05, 5.66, 5.66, 5.66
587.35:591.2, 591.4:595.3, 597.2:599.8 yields -0.05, 5.2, 5.67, 5.41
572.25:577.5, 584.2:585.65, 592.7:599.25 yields 0.00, 5.79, 5.67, 5.74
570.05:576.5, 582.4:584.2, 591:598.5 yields -0.04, 5.71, 5.67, 5.69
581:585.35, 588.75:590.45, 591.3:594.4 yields 0.19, 5.89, 5.69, 5.75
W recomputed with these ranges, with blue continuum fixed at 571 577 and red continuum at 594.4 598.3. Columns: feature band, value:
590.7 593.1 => 0.02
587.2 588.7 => 0.04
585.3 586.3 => 0.02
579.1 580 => 0.00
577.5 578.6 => 0.03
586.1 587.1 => 0.00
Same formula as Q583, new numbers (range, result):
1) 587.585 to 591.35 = 4.502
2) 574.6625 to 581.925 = 5.515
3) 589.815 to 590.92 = 5.045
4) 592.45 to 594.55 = 5.654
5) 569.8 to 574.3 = 5.416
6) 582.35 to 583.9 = 5.886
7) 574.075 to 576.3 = 5.732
